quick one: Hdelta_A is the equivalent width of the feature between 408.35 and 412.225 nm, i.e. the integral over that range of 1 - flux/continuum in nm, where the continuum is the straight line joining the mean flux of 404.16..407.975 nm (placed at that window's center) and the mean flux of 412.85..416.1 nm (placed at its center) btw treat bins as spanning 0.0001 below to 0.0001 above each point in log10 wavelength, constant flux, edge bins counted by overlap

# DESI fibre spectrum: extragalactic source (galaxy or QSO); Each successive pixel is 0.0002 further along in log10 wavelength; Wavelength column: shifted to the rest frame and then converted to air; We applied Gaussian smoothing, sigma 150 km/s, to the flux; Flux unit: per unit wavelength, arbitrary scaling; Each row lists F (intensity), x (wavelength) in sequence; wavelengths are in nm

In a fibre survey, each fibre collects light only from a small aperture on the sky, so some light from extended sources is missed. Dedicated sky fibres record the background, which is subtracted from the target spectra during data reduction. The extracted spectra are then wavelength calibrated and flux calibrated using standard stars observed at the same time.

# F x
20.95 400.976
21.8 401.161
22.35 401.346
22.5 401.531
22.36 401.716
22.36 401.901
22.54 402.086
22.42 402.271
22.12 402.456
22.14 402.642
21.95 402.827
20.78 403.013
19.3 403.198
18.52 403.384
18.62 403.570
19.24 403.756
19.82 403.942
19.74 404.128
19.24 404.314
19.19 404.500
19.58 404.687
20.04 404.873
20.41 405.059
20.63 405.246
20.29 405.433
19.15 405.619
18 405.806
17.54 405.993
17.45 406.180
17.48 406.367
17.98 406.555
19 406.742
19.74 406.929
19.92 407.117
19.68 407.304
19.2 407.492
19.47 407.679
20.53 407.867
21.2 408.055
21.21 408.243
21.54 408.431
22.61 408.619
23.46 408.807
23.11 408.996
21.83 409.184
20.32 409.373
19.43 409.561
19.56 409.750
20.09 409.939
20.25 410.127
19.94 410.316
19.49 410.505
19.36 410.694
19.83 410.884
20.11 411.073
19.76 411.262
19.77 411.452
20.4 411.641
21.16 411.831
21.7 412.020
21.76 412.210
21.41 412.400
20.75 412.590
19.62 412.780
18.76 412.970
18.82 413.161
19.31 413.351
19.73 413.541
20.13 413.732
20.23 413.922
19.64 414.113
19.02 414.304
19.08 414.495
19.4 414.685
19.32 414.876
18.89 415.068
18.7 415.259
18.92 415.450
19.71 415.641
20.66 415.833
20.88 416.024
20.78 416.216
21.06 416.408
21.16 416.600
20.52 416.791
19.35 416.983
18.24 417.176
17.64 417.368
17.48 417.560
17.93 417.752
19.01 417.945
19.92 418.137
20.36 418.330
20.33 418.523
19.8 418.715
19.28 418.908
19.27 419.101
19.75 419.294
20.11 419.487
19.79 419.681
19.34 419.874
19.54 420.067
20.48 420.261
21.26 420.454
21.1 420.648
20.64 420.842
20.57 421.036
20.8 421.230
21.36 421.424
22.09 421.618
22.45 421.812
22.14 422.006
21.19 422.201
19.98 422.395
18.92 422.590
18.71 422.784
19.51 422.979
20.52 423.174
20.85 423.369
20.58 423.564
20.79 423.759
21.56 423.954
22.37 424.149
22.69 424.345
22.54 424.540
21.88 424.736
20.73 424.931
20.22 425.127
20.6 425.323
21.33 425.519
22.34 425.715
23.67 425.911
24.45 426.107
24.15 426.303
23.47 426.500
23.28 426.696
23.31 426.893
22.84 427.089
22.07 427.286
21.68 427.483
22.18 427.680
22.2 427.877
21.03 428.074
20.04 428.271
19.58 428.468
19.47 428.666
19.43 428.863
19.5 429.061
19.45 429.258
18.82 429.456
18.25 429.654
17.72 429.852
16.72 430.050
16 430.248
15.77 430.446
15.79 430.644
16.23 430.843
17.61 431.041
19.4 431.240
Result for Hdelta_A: -0.27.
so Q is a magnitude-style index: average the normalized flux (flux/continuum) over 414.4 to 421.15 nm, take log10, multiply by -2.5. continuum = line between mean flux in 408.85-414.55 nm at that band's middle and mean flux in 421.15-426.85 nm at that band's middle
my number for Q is 0.06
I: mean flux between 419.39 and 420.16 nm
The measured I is 19.7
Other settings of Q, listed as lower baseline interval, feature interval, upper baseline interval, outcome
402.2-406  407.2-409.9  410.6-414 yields -0.05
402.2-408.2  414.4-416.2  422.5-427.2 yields 0.06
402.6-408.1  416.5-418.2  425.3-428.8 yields 0.10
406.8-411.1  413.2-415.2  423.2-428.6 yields 0.08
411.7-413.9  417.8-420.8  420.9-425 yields 0.05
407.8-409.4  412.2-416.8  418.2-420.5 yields 0.05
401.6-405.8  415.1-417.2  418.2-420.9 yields 0.01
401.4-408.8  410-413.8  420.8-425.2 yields 0.02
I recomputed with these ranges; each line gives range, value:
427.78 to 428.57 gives 20.7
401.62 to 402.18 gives 22.4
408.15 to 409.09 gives 22.4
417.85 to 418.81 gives 19.9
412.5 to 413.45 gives 19.4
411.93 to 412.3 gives 21.7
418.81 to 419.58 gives 19.6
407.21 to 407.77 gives 19.5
